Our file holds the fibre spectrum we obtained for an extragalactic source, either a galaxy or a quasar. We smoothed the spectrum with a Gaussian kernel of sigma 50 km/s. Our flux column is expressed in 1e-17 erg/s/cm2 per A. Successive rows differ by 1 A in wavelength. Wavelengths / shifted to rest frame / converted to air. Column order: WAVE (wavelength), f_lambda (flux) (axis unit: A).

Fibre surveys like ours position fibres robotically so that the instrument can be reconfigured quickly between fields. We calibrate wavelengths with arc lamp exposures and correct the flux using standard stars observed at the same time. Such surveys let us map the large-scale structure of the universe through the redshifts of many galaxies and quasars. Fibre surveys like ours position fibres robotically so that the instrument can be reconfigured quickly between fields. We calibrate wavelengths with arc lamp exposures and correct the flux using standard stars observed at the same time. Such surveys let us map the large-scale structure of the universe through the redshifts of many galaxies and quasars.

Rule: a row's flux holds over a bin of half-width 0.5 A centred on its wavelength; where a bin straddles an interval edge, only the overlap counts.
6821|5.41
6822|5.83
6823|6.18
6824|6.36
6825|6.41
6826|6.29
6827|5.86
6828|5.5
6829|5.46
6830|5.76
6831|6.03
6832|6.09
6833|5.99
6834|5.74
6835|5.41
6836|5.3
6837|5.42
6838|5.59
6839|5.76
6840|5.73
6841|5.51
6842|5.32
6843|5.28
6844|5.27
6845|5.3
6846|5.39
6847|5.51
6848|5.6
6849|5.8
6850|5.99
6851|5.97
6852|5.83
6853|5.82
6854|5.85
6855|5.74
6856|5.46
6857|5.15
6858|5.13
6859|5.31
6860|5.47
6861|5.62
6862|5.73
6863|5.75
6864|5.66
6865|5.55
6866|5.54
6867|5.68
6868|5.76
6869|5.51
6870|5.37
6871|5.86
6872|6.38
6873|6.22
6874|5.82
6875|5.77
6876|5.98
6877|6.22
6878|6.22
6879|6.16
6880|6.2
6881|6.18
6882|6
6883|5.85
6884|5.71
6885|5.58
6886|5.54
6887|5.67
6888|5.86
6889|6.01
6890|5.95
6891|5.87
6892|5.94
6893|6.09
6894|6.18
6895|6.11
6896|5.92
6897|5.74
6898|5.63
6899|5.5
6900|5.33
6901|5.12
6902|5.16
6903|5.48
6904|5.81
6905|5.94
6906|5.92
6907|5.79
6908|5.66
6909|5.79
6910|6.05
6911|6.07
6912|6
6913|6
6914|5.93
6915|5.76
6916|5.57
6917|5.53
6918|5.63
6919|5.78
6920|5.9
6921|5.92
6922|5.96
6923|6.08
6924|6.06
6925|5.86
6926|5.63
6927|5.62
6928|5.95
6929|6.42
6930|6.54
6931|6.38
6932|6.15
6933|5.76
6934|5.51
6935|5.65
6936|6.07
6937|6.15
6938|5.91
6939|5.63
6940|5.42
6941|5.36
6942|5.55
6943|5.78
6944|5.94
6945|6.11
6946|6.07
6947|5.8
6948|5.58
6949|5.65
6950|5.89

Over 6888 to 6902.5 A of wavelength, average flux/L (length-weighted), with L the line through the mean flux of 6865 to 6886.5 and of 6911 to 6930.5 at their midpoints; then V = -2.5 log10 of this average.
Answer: 0.02 mag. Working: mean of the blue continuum 5.88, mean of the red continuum 5.91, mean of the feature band 5.76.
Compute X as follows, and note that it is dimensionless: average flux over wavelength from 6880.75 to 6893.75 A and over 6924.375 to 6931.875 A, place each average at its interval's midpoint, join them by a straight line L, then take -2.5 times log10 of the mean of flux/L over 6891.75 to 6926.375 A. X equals 0.03 mag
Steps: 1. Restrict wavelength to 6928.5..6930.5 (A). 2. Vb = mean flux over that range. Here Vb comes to 6.48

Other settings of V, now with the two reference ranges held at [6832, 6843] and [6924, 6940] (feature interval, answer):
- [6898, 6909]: 0.05 mag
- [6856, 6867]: 0.03 mag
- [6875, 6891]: -0.03 mag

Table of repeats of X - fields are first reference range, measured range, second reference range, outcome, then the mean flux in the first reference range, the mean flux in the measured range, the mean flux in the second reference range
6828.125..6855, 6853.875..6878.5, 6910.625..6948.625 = 0.00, 5.64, 5.71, 5.87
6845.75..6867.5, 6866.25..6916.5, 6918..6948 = -0.02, 5.62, 5.84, 5.89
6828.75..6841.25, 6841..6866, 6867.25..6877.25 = 0.04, 5.68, 5.56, 5.88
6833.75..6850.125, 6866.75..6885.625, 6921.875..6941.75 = -0.05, 5.51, 5.92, 5.9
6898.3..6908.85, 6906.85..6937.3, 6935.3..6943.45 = -0.05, 5.58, 5.91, 5.73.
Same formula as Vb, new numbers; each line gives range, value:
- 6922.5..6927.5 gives 5.85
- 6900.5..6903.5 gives 5.25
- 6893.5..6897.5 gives 5.99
